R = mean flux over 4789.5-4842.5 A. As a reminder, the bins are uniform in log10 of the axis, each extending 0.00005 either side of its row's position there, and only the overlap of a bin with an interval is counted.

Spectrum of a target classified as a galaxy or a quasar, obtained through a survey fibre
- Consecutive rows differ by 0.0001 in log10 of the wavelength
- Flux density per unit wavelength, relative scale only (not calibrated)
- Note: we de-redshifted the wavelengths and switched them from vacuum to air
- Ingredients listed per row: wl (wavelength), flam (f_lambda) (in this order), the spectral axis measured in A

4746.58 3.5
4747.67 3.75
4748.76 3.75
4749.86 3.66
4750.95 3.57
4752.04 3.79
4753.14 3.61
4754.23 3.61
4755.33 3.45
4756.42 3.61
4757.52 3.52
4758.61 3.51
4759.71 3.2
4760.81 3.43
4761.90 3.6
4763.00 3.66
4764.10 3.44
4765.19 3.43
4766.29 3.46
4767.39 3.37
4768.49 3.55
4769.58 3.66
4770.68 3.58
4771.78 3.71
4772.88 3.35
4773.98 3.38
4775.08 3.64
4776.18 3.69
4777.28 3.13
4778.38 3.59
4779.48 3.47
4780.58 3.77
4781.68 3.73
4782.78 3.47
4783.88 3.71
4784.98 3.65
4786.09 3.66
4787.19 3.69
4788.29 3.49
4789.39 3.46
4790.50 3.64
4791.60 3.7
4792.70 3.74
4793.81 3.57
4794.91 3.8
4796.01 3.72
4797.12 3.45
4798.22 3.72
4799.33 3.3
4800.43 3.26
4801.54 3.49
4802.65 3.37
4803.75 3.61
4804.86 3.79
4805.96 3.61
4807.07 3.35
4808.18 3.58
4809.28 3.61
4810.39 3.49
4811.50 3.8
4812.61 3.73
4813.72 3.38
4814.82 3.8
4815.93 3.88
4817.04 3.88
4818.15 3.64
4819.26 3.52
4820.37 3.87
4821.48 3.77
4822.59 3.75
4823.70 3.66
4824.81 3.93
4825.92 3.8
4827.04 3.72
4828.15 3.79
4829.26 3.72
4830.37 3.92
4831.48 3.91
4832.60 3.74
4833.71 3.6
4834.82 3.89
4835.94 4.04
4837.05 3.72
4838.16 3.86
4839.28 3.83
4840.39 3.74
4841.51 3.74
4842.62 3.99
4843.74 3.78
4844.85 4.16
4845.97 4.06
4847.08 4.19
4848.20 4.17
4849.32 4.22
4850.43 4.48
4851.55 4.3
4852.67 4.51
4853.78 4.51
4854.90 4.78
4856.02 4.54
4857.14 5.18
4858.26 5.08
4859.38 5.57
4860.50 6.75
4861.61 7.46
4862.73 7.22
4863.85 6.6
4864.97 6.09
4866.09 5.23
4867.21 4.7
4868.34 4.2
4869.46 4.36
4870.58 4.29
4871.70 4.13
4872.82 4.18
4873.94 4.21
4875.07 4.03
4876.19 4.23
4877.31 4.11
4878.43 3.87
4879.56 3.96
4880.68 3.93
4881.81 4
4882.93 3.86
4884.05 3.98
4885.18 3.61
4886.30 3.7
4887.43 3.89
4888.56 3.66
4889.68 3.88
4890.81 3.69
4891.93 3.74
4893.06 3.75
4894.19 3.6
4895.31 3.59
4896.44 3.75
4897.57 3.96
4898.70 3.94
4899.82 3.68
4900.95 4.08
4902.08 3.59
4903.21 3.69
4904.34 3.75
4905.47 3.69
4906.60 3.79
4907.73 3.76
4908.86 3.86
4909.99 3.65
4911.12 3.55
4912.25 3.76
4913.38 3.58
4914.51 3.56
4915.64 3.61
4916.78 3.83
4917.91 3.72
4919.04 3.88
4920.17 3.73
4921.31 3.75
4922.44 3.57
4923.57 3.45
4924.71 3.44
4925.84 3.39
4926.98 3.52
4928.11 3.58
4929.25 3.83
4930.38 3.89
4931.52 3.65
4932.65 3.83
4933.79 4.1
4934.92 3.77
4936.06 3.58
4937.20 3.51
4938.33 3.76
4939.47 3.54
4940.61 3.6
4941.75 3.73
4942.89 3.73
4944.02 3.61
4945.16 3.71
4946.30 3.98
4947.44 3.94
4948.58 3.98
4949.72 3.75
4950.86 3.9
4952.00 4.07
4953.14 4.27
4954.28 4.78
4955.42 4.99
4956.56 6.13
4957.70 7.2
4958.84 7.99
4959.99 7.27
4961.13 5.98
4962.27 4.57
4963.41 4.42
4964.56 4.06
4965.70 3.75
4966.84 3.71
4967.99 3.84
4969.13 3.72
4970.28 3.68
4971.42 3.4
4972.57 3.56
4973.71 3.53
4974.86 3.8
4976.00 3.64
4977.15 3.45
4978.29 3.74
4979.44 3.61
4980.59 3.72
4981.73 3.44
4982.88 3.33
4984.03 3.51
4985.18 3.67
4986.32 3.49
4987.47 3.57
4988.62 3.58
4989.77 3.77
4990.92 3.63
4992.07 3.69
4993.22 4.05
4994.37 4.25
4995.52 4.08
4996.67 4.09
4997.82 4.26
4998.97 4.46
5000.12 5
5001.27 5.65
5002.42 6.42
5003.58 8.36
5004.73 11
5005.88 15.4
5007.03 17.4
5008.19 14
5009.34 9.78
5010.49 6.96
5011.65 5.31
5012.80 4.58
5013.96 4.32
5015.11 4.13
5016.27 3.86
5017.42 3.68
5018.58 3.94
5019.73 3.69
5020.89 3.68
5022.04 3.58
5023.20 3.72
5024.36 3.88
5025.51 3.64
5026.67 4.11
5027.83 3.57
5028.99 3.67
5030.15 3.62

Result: 3.69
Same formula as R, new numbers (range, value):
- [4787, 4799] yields 3.63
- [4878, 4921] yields 3.77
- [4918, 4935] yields 3.69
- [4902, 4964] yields 4.09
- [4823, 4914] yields 4.18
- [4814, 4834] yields 3.77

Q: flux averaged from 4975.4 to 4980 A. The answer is 3.61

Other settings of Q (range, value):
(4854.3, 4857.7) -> 4.82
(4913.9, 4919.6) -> 3.72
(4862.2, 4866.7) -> 6.26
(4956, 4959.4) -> 7.11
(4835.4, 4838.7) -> 3.88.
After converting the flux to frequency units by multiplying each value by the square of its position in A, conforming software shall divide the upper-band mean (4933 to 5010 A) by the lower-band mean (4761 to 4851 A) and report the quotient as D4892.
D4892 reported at 1.44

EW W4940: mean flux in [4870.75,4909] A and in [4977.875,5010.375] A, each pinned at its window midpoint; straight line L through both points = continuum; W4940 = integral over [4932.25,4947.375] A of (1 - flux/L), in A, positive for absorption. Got 3.48 A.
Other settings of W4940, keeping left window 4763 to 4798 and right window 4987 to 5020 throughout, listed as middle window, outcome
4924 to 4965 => 8.7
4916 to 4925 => 2.6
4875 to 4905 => 6.2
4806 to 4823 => 1.3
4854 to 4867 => -3.8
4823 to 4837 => 1.1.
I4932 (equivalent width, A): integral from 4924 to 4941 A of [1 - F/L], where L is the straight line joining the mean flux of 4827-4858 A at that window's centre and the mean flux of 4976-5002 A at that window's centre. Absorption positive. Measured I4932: 1.37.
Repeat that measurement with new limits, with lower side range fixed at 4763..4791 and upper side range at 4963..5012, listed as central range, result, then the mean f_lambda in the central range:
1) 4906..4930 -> 5.3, 3.66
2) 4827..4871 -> -4.3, 4.55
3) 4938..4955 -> 3.5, 3.9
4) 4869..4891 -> 2.0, 3.98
